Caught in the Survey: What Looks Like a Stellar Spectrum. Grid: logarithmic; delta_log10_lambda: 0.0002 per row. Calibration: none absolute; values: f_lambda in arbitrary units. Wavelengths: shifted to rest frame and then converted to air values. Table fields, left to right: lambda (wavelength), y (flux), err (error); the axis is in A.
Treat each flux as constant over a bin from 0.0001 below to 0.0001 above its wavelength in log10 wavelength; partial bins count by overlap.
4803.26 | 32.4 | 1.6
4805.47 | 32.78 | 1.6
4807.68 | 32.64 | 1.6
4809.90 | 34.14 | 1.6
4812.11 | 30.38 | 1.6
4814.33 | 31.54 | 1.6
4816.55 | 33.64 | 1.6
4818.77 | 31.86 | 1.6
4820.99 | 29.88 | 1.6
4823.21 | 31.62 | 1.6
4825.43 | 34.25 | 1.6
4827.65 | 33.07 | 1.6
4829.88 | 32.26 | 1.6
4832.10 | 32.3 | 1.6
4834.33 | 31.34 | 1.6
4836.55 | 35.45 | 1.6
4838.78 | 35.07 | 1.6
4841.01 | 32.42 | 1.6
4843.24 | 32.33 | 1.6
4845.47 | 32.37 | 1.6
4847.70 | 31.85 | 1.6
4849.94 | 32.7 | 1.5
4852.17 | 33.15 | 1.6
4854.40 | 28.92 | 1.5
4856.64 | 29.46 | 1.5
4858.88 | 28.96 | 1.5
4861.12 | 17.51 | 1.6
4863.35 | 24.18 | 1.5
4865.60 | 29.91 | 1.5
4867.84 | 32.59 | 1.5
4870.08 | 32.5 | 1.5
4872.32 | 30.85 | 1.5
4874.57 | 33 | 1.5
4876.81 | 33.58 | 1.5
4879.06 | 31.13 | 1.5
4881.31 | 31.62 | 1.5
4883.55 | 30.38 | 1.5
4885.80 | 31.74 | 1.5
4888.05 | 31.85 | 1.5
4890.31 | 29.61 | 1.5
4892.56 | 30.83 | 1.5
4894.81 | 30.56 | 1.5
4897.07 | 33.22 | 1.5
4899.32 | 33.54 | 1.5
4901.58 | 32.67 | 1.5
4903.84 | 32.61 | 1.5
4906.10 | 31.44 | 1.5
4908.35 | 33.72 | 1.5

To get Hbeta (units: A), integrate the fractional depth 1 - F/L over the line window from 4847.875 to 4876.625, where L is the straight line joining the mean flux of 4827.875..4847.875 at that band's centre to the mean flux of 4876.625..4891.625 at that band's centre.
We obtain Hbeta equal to 2.1 A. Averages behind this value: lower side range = 32.9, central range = 29.7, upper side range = 31.3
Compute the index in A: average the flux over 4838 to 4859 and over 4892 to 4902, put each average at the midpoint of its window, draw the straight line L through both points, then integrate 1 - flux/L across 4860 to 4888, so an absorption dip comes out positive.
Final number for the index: 1.8 A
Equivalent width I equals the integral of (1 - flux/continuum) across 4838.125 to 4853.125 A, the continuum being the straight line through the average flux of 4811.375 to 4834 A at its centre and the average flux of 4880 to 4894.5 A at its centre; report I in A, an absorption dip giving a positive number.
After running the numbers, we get -0.5 A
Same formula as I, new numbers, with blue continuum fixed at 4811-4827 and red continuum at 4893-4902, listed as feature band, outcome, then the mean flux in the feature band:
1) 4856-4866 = 2.05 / 25.5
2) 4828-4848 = -0.53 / 32.9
